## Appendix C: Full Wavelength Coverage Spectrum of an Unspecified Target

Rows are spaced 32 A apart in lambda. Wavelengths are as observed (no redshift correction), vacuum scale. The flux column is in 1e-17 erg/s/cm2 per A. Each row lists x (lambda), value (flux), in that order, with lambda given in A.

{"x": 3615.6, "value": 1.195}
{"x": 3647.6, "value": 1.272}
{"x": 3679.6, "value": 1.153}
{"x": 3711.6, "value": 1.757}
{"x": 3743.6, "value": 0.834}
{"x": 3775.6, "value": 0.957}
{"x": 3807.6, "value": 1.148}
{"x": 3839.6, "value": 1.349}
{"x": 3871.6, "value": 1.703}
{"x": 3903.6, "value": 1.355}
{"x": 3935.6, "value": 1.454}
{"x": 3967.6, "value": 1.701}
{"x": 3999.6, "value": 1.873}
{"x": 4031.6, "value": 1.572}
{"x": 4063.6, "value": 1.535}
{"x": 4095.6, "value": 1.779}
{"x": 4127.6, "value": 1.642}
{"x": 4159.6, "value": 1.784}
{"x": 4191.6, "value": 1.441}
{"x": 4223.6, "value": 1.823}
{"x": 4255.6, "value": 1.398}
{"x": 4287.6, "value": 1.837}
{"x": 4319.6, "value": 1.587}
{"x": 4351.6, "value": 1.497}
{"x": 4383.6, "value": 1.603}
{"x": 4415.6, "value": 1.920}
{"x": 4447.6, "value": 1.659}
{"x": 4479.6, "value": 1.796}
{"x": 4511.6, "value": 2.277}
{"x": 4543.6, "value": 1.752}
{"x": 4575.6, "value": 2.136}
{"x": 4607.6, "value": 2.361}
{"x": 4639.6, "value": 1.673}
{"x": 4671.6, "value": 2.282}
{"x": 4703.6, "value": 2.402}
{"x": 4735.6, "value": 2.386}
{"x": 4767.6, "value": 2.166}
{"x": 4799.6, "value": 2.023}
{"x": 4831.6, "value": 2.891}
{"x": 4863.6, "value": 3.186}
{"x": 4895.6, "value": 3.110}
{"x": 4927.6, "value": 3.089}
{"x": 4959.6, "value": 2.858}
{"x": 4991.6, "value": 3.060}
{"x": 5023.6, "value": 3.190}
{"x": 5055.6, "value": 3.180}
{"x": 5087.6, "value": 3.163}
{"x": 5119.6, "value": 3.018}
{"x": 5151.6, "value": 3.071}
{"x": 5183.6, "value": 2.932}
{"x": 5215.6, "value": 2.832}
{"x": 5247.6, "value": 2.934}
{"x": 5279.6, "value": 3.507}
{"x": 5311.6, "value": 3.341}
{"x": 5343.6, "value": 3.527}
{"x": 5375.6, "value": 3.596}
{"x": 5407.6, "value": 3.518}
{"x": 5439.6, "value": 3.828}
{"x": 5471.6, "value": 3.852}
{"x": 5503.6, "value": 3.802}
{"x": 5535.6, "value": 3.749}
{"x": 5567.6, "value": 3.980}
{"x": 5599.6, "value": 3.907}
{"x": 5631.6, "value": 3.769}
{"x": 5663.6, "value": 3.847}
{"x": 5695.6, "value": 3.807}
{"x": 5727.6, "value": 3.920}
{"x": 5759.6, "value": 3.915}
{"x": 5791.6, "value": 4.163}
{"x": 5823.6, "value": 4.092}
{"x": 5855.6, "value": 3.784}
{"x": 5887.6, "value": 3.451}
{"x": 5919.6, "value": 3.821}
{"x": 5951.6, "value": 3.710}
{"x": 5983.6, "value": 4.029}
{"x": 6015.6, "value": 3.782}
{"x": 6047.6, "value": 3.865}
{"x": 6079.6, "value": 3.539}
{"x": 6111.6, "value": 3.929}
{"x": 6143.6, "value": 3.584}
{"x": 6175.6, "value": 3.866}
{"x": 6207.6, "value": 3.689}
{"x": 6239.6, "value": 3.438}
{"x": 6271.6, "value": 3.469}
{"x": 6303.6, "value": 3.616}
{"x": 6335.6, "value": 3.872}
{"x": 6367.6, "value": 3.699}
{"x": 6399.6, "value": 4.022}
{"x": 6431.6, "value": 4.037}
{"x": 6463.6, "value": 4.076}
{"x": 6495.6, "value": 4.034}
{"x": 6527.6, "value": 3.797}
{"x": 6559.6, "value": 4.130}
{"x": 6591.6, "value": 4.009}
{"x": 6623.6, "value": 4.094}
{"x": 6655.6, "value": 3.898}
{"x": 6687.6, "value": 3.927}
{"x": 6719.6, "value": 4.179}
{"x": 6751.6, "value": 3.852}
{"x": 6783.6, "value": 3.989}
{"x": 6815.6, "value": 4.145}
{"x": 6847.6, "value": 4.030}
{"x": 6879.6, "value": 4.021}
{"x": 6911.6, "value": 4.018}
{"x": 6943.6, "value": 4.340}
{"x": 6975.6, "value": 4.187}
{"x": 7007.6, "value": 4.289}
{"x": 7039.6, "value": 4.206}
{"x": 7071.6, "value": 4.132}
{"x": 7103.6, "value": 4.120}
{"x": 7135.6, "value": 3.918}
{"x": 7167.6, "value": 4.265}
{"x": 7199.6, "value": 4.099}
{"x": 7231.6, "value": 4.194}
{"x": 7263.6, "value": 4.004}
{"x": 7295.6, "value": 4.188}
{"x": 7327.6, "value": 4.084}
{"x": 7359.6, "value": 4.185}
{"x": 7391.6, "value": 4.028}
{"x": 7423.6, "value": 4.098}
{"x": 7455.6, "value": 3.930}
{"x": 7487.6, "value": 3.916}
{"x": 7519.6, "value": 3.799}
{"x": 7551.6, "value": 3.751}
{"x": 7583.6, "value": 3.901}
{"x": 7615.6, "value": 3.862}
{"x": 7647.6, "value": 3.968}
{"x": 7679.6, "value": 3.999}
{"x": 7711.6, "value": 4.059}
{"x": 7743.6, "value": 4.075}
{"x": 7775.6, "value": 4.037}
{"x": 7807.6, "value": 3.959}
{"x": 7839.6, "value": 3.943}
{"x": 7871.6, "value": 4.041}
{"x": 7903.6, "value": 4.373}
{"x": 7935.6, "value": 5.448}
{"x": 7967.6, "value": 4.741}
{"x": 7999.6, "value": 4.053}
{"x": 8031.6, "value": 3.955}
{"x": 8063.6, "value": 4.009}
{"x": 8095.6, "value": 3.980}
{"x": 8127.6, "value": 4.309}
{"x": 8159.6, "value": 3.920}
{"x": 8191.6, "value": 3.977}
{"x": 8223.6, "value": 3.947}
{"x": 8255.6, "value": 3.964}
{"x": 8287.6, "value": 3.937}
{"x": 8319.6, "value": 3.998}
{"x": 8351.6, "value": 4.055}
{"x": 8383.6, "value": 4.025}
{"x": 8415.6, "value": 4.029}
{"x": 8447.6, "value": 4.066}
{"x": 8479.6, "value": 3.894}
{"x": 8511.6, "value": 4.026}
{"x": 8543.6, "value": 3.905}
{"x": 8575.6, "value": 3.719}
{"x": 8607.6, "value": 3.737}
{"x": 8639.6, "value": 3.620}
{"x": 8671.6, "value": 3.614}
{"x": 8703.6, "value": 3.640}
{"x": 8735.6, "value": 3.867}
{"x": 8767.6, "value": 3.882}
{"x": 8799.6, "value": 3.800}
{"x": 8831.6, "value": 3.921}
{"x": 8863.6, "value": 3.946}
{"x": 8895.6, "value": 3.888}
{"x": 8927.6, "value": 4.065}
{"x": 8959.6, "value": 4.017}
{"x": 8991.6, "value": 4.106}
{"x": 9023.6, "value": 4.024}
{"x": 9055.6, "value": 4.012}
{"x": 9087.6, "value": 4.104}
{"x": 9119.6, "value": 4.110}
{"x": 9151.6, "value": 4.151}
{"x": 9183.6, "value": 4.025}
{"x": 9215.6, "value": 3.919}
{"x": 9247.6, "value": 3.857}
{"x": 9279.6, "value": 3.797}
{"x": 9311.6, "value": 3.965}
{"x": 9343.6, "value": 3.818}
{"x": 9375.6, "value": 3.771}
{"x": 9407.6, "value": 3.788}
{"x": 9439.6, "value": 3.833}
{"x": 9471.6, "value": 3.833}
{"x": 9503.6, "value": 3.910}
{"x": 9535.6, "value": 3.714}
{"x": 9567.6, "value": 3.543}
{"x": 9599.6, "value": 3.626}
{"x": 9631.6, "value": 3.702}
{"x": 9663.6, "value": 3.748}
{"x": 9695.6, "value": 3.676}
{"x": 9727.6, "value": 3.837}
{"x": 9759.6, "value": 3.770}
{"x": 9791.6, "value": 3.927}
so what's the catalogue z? 0.208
